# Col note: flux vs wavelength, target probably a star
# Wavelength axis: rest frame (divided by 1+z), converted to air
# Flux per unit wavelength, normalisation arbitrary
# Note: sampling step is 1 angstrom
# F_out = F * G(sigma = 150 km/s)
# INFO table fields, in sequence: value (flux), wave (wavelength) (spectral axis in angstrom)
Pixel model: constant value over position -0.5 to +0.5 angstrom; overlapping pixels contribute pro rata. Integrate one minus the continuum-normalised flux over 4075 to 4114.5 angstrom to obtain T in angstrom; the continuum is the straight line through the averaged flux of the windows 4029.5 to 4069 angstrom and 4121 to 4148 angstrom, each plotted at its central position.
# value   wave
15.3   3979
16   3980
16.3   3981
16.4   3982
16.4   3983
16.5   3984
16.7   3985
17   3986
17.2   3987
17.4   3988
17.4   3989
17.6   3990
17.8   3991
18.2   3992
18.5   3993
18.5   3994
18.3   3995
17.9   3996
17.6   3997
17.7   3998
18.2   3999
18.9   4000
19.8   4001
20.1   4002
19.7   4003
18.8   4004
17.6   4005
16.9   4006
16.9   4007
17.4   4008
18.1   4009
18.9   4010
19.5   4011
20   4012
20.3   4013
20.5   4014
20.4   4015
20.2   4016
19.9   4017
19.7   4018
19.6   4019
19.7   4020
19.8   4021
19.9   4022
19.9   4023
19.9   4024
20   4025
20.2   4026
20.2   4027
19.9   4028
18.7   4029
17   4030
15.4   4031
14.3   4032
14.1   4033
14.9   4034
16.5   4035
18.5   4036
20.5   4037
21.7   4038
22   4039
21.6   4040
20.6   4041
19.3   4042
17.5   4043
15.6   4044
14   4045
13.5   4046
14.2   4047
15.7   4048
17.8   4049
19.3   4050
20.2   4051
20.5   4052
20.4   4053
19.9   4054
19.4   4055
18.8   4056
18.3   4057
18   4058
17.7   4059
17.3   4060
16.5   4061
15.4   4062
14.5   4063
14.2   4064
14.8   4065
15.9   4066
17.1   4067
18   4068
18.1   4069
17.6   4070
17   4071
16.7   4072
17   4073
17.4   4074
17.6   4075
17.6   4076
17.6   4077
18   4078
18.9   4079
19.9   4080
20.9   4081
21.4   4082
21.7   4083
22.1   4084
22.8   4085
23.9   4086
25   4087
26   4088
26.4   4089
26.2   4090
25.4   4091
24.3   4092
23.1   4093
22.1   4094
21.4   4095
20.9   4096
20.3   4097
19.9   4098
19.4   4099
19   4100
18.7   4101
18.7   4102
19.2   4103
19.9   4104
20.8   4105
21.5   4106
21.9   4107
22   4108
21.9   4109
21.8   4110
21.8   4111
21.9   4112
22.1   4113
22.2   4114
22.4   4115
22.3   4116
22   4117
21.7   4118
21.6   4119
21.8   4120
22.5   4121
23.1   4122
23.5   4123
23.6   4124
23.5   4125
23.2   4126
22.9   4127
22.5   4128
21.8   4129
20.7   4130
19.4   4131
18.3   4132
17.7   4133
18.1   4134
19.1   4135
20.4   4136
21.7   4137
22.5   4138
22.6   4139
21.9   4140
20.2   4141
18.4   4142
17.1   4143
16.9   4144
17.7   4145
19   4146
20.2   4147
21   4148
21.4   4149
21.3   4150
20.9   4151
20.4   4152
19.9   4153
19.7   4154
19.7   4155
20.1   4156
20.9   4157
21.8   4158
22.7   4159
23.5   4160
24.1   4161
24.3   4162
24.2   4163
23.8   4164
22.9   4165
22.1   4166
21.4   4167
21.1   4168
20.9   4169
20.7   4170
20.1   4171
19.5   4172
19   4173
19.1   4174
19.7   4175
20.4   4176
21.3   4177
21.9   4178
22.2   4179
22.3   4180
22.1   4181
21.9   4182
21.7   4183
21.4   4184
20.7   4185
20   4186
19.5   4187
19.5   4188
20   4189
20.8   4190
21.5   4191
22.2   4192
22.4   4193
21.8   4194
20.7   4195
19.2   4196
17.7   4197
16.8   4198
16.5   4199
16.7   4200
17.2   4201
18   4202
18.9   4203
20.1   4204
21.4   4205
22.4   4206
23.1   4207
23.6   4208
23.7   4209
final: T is -4.7 angstrom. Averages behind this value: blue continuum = 17.5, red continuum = 20.7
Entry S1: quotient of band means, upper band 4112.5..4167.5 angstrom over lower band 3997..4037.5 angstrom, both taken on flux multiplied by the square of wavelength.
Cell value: 1.21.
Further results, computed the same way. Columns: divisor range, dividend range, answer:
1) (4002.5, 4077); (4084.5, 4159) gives 1.22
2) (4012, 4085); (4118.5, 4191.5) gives 1.21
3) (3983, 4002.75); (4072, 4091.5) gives 1.24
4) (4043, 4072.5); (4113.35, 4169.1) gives 1.29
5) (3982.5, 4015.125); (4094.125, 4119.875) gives 1.22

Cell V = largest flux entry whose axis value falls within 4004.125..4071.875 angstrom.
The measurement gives 22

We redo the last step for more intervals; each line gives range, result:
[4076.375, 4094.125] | 26.4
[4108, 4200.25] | 24.3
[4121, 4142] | 23.6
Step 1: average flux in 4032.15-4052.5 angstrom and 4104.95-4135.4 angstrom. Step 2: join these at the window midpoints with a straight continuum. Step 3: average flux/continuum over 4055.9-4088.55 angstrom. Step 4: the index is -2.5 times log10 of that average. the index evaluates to 0.04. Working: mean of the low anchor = 17.8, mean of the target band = 18.6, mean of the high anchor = 21.6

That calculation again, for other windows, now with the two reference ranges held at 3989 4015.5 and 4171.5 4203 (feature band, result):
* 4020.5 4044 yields 0.01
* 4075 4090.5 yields -0.13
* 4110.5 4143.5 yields -0.09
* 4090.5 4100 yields -0.13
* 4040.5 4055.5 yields 0.07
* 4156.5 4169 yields -0.14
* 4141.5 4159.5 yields -0.01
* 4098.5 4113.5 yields -0.07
